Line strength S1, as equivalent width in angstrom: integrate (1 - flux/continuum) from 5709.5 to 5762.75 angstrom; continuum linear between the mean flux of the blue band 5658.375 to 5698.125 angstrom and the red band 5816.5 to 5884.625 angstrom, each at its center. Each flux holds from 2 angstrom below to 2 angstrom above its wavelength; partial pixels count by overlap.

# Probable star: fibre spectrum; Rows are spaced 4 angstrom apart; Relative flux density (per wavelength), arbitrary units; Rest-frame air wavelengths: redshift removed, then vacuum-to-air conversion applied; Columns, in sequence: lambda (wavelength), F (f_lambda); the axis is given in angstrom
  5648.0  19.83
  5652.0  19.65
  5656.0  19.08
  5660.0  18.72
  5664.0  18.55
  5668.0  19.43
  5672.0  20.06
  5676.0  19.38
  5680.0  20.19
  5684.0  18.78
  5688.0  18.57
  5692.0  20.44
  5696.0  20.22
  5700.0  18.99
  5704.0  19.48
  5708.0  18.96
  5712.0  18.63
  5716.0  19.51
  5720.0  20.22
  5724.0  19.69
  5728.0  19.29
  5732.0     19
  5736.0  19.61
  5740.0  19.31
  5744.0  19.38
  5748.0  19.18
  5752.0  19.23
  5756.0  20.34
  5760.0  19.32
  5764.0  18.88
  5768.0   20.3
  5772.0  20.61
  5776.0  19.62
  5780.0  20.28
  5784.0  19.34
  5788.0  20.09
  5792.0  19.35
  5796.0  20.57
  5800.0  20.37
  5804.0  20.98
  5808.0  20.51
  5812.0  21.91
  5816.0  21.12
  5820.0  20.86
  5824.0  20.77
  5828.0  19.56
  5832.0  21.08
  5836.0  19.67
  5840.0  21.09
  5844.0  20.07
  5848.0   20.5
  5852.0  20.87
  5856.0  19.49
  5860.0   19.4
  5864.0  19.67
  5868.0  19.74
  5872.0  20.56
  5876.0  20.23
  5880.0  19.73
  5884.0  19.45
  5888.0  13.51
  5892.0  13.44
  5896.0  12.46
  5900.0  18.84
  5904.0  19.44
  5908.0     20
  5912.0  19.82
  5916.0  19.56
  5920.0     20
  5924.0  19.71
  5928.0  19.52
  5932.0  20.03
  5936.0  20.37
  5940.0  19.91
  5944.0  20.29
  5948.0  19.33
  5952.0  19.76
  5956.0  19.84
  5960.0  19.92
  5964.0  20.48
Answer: 0.7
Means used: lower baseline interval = 19.4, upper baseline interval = 20.2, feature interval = 19.4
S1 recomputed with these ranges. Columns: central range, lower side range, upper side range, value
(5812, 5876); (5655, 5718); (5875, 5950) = -4.9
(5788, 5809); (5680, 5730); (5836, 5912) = -1.3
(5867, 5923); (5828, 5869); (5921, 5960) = 4.7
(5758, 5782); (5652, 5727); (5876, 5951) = -0.9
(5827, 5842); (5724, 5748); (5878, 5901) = -2.7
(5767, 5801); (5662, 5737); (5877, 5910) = -2.9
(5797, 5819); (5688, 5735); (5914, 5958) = -1.5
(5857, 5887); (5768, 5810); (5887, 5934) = -1.3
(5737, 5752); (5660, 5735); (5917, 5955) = 0.1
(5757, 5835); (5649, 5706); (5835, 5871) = -1.7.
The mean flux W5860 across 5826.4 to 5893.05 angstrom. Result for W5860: 19.4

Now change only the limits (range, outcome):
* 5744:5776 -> 19.7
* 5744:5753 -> 19.2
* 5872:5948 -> 18.8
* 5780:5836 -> 20.5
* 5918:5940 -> 19.9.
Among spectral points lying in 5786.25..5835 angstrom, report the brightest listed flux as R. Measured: 21.91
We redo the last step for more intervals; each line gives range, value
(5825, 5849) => 21.09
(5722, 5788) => 20.61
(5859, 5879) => 20.56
